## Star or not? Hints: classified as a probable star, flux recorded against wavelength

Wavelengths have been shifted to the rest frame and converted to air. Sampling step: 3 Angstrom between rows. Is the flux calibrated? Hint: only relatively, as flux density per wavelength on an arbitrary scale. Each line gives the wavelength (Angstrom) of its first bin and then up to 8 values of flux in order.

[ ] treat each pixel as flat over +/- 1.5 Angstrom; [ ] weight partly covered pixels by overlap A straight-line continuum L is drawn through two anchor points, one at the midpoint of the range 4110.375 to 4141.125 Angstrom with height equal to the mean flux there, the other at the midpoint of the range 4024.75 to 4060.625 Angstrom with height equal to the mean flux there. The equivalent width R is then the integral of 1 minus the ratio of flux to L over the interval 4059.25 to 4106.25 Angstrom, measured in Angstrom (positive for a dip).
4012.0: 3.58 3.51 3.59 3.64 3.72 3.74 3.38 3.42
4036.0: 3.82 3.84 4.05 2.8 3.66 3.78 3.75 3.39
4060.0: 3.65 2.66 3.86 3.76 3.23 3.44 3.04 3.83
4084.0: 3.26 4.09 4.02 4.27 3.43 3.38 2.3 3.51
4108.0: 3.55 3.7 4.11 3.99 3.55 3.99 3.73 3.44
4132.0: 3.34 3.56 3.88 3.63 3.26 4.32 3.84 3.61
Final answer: 2.4 Angstrom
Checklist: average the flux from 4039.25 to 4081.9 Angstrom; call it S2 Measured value 3.5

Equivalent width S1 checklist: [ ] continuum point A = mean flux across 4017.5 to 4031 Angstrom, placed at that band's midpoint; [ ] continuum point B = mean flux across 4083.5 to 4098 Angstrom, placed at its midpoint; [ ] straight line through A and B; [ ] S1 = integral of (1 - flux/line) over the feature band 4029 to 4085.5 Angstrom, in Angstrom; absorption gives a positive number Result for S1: 3.3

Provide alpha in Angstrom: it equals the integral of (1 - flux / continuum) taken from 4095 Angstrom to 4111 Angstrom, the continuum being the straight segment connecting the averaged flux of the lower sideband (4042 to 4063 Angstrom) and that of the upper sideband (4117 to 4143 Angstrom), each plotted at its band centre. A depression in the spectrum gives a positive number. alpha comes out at 1.4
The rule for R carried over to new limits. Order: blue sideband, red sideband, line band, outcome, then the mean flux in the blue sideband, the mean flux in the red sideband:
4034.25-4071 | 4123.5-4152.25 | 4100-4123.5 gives 0.52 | 3.58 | 3.68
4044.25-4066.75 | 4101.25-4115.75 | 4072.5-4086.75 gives 0.13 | 3.45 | 3.5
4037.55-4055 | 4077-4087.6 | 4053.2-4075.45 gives 0.80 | 3.64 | 3.53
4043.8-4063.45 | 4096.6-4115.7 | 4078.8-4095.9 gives -1.94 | 3.43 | 3.43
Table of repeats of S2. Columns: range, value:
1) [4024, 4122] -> 3.58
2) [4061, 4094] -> 3.58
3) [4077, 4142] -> 3.62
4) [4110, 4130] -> 3.8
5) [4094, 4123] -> 3.54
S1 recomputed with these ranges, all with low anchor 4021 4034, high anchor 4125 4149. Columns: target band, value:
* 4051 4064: 0.58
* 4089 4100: -0.49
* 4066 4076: 0.19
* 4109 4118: -0.68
